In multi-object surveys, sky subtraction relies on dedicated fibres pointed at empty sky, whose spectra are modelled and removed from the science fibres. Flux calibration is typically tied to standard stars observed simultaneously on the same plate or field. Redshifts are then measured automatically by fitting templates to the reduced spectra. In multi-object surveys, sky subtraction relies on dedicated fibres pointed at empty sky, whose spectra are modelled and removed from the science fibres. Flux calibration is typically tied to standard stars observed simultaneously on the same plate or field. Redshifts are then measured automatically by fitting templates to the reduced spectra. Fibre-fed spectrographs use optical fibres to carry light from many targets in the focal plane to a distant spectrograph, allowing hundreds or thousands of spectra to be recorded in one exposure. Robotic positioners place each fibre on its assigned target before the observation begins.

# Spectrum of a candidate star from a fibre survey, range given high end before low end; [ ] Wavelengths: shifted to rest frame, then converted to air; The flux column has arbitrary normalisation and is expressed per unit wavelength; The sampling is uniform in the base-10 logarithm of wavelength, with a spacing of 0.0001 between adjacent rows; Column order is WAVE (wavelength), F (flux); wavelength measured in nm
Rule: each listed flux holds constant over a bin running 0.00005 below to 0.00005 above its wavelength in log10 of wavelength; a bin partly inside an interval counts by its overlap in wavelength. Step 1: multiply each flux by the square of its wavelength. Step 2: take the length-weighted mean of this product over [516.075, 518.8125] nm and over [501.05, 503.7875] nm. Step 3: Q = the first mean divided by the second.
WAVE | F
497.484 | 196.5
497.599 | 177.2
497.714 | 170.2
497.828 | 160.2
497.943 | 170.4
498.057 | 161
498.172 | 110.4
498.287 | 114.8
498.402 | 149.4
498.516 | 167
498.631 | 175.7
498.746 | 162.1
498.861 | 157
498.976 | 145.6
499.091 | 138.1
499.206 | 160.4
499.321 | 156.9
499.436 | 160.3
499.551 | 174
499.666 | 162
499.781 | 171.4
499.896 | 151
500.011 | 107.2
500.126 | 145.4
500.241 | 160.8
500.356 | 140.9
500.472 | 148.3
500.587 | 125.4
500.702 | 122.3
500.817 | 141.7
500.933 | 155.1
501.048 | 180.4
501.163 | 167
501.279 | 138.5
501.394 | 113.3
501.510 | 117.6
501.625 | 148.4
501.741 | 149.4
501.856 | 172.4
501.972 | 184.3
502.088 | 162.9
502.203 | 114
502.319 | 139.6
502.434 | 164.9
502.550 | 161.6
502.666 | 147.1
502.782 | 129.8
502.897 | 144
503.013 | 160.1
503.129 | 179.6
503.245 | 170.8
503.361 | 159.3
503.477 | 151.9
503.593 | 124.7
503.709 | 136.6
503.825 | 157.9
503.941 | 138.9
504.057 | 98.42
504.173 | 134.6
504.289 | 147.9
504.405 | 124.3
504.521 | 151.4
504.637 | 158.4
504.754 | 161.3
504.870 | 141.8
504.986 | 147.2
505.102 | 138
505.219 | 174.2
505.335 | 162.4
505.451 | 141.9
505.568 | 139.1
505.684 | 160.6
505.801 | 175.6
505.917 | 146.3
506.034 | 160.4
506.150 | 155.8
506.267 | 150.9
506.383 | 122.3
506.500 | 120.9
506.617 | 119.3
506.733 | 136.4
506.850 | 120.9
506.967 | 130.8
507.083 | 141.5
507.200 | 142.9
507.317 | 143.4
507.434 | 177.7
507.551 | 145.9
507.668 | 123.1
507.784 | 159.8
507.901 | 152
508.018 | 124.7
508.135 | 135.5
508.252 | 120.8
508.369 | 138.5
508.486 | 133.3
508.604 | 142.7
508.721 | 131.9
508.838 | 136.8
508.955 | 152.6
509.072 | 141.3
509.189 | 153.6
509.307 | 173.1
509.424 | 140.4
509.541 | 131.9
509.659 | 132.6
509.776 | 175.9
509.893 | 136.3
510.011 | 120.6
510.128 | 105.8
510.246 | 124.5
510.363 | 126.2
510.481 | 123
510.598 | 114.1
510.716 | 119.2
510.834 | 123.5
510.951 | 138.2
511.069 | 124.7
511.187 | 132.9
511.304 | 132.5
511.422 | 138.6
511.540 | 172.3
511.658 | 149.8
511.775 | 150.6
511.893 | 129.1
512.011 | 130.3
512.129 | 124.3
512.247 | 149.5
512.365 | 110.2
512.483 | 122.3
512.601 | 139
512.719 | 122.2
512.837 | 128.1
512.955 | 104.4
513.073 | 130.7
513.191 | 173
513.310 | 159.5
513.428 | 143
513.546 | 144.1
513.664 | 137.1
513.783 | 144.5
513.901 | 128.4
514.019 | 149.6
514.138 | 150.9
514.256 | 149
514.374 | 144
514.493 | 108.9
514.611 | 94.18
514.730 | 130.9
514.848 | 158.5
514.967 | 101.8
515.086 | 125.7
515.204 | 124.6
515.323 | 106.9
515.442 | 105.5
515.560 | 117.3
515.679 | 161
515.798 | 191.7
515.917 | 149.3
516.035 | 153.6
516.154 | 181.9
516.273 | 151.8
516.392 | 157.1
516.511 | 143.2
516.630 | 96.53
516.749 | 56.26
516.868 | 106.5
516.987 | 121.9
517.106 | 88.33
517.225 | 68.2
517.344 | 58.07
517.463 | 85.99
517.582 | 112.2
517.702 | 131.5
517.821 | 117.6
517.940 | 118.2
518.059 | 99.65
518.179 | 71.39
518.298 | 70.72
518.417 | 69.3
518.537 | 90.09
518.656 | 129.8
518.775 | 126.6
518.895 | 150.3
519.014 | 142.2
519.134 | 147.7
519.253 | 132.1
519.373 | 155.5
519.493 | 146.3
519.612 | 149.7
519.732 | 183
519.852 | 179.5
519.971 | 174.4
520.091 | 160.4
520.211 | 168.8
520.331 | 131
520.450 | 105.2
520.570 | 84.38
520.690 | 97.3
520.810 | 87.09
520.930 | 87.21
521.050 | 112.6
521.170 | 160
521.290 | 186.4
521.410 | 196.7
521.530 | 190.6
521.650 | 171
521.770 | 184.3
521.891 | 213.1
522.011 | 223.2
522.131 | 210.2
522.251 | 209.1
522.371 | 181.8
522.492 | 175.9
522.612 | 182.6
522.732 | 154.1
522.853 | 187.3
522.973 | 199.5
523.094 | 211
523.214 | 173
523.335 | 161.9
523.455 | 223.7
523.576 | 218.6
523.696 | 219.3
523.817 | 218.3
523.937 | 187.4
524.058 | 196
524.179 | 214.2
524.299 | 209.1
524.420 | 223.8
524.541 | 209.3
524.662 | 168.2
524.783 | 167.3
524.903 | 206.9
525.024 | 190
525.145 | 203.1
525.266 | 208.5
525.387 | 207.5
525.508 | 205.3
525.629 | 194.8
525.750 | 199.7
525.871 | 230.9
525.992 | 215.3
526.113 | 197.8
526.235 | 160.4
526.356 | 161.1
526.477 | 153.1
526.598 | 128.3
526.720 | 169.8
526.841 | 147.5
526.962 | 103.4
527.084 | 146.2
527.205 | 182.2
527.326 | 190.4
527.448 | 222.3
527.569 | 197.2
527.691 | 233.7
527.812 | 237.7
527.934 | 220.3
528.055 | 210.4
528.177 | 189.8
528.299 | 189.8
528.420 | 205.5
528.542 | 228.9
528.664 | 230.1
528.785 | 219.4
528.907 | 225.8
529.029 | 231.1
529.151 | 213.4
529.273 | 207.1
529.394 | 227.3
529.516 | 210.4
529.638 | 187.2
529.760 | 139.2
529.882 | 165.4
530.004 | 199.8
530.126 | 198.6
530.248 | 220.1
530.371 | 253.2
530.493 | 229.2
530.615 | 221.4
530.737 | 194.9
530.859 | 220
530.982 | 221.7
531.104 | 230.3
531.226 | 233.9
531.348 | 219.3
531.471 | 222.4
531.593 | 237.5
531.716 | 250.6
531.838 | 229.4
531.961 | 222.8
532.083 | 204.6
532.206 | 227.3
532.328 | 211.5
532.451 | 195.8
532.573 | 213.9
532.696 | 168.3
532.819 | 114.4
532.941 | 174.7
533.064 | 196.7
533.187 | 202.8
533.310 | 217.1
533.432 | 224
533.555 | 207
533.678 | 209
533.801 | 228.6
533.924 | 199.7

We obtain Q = 0.8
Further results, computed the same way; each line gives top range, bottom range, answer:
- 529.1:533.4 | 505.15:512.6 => 1.63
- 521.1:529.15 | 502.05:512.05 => 1.47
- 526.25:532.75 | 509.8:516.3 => 1.61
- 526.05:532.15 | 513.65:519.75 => 1.71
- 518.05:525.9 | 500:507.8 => 1.24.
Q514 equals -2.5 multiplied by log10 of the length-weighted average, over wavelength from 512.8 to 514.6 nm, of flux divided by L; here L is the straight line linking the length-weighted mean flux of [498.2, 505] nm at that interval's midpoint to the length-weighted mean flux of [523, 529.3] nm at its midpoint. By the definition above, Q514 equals 0.24 mag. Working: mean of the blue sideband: 149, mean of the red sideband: 197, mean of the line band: 139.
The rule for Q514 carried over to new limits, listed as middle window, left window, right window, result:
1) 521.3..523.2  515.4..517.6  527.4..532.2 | -0.184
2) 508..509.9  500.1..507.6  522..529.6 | 0.120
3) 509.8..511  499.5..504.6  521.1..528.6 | 0.298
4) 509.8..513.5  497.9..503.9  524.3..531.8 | 0.274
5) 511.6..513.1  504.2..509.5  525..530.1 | 0.209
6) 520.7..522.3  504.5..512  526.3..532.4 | 0.075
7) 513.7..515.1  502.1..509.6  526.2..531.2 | 0.237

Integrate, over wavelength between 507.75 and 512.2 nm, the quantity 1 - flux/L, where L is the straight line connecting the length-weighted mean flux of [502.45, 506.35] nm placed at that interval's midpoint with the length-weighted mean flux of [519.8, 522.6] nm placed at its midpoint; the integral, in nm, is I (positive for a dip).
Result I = 0.48 nm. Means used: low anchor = 149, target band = 137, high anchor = 161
